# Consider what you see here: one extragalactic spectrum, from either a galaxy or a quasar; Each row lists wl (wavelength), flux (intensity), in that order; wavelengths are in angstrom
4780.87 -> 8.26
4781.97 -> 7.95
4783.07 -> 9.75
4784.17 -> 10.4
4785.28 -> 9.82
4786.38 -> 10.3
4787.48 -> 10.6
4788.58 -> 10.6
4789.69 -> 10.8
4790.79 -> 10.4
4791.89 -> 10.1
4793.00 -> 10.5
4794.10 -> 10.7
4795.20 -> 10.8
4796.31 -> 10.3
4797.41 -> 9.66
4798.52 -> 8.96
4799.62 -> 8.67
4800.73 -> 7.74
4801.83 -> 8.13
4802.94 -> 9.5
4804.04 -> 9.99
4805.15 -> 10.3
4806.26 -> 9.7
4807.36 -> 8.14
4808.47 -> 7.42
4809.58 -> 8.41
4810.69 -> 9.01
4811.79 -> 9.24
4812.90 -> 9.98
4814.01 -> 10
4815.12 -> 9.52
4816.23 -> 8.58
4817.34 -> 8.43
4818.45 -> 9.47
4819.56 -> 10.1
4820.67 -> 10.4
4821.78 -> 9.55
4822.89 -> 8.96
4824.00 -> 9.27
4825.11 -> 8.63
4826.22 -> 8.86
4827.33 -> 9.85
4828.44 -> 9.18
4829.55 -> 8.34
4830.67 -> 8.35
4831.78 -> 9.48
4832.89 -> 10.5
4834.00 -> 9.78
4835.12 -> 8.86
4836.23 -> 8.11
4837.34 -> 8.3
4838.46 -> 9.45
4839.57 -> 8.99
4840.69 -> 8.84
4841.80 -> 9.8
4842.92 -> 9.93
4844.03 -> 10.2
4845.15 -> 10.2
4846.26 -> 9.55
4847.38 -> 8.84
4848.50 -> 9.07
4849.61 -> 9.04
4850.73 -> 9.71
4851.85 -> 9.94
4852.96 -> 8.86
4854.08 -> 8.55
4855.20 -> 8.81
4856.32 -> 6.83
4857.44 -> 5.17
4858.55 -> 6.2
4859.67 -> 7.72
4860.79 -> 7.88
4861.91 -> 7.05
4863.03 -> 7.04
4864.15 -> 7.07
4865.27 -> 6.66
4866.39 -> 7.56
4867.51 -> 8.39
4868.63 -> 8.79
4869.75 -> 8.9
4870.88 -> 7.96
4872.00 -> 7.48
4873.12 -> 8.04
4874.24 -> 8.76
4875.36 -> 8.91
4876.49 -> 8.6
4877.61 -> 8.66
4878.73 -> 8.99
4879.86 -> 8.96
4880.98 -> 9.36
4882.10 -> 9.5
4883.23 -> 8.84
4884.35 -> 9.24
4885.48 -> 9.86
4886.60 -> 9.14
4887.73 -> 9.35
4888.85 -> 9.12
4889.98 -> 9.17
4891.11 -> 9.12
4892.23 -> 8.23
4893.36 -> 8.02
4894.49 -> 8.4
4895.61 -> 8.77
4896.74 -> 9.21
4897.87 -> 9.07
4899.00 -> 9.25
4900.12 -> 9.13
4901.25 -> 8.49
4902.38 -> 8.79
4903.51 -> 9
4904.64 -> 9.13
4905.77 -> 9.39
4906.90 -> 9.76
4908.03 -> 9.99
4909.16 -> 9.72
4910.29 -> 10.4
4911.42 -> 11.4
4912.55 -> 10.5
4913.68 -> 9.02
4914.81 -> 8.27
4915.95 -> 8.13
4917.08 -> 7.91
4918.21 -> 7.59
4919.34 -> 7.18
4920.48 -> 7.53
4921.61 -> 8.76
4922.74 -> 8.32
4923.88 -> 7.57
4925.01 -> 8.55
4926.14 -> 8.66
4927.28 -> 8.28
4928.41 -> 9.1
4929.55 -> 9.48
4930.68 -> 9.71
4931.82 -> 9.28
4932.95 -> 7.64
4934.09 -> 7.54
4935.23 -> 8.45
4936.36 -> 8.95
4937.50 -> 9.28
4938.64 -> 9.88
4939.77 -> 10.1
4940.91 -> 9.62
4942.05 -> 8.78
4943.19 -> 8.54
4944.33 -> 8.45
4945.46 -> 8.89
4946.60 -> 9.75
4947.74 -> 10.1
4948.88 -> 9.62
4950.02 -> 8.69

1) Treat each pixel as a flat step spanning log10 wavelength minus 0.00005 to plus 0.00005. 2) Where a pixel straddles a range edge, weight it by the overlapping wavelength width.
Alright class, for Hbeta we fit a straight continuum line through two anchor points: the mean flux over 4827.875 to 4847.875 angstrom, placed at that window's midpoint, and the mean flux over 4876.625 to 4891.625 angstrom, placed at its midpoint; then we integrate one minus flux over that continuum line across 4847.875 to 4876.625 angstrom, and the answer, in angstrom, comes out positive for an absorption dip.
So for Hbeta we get 3.7 angstrom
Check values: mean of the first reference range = 9.26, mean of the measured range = 8.03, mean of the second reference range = 9.16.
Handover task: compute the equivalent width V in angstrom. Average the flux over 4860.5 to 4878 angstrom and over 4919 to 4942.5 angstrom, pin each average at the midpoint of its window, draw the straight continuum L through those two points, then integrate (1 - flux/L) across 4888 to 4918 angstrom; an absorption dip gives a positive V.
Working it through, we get -2.6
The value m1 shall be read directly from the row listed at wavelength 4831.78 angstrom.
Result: 9.48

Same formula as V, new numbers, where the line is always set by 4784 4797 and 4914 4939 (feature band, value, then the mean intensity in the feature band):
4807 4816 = 1.0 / 8.96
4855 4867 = 3.0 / 7.05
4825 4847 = 1.1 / 9.27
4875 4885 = 0.1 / 9.01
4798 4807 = 1.0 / 9.11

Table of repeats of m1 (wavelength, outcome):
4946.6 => 9.75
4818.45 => 9.47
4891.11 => 9.12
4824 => 9.27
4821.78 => 9.55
